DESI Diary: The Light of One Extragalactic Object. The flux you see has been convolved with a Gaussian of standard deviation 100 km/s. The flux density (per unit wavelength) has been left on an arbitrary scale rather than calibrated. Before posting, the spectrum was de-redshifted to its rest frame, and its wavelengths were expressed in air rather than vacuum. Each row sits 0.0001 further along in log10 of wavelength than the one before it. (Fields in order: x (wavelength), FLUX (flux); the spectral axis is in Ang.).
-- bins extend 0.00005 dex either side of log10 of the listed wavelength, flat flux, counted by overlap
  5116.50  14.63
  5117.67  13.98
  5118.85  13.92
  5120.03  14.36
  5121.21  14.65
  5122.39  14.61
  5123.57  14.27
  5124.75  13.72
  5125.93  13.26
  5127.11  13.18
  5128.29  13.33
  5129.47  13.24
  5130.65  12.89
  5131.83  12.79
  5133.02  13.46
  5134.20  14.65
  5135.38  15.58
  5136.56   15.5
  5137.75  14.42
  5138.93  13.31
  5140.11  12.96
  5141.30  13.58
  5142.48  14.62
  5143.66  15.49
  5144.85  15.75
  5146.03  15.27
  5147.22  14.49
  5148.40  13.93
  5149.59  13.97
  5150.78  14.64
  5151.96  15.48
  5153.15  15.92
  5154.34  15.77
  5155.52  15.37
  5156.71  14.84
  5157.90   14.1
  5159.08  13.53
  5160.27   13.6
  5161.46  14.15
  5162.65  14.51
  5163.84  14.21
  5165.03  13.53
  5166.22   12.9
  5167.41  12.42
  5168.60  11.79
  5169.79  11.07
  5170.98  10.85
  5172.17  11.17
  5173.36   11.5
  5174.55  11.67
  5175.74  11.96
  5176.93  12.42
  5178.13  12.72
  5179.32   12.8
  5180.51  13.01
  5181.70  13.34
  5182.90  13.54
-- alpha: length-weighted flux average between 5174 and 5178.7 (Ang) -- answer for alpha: 12.2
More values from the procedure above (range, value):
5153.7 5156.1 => 15.6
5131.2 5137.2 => 14.4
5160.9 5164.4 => 14.3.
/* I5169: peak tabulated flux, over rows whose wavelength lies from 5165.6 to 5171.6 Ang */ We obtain 12.9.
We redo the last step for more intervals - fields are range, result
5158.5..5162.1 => 14.15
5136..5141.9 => 15.5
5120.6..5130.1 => 14.65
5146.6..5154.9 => 15.92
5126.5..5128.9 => 13.33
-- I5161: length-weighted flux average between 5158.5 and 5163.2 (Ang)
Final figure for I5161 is 13.9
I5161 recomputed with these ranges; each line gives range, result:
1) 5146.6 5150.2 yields 14.1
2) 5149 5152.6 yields 14.7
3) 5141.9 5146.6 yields 15.3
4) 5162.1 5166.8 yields 13.8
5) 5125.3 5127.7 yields 13.2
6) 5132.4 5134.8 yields 14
